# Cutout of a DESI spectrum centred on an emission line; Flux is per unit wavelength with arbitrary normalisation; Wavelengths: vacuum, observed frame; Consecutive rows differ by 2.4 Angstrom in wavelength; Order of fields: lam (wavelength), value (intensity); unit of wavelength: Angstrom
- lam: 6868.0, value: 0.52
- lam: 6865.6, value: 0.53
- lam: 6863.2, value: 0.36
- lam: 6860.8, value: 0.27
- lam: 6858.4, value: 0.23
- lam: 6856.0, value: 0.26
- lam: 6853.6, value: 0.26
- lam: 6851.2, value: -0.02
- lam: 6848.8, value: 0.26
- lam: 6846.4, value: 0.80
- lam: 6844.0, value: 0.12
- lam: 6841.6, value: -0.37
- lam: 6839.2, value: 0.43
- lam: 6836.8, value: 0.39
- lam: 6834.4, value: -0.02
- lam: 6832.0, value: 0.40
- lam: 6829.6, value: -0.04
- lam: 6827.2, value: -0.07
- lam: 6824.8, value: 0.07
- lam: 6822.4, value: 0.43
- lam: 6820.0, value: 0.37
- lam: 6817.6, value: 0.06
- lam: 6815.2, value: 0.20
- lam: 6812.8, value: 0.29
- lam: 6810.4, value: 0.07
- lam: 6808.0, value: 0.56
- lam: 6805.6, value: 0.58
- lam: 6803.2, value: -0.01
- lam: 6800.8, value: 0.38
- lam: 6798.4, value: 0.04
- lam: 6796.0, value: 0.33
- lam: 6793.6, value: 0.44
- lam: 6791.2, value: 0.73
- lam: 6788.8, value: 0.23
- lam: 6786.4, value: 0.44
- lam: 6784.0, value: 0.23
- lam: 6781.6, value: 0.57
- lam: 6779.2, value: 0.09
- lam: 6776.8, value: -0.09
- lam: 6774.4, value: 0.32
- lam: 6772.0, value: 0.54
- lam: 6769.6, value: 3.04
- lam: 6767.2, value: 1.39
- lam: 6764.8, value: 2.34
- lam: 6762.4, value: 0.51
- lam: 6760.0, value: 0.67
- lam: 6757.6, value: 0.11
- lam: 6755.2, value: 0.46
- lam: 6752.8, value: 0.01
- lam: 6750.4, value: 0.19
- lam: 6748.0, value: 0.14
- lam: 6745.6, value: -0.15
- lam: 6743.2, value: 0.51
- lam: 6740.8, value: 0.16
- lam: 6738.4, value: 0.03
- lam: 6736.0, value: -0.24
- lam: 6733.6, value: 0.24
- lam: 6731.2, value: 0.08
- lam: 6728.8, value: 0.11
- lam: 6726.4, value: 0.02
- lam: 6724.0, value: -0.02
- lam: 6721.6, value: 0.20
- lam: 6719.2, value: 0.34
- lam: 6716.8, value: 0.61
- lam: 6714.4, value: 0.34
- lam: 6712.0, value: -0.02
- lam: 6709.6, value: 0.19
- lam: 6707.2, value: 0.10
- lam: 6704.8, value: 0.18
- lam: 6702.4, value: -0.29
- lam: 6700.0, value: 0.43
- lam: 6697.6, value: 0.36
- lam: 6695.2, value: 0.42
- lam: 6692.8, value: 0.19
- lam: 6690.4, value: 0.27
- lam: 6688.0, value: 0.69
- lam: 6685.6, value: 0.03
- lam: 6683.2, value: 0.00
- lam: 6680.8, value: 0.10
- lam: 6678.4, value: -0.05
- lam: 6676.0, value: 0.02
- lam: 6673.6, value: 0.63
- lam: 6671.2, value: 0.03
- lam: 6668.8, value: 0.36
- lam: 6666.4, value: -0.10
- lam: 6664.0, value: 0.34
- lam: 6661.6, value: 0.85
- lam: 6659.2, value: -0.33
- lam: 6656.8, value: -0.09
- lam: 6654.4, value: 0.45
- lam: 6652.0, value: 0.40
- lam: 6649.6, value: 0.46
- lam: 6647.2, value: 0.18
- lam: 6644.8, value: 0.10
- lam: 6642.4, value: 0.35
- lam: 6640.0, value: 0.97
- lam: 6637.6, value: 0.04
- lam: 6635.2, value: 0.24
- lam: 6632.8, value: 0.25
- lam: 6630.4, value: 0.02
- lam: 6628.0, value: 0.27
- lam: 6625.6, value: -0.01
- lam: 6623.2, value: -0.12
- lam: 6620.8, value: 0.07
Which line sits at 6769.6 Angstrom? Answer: [O II] 3727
